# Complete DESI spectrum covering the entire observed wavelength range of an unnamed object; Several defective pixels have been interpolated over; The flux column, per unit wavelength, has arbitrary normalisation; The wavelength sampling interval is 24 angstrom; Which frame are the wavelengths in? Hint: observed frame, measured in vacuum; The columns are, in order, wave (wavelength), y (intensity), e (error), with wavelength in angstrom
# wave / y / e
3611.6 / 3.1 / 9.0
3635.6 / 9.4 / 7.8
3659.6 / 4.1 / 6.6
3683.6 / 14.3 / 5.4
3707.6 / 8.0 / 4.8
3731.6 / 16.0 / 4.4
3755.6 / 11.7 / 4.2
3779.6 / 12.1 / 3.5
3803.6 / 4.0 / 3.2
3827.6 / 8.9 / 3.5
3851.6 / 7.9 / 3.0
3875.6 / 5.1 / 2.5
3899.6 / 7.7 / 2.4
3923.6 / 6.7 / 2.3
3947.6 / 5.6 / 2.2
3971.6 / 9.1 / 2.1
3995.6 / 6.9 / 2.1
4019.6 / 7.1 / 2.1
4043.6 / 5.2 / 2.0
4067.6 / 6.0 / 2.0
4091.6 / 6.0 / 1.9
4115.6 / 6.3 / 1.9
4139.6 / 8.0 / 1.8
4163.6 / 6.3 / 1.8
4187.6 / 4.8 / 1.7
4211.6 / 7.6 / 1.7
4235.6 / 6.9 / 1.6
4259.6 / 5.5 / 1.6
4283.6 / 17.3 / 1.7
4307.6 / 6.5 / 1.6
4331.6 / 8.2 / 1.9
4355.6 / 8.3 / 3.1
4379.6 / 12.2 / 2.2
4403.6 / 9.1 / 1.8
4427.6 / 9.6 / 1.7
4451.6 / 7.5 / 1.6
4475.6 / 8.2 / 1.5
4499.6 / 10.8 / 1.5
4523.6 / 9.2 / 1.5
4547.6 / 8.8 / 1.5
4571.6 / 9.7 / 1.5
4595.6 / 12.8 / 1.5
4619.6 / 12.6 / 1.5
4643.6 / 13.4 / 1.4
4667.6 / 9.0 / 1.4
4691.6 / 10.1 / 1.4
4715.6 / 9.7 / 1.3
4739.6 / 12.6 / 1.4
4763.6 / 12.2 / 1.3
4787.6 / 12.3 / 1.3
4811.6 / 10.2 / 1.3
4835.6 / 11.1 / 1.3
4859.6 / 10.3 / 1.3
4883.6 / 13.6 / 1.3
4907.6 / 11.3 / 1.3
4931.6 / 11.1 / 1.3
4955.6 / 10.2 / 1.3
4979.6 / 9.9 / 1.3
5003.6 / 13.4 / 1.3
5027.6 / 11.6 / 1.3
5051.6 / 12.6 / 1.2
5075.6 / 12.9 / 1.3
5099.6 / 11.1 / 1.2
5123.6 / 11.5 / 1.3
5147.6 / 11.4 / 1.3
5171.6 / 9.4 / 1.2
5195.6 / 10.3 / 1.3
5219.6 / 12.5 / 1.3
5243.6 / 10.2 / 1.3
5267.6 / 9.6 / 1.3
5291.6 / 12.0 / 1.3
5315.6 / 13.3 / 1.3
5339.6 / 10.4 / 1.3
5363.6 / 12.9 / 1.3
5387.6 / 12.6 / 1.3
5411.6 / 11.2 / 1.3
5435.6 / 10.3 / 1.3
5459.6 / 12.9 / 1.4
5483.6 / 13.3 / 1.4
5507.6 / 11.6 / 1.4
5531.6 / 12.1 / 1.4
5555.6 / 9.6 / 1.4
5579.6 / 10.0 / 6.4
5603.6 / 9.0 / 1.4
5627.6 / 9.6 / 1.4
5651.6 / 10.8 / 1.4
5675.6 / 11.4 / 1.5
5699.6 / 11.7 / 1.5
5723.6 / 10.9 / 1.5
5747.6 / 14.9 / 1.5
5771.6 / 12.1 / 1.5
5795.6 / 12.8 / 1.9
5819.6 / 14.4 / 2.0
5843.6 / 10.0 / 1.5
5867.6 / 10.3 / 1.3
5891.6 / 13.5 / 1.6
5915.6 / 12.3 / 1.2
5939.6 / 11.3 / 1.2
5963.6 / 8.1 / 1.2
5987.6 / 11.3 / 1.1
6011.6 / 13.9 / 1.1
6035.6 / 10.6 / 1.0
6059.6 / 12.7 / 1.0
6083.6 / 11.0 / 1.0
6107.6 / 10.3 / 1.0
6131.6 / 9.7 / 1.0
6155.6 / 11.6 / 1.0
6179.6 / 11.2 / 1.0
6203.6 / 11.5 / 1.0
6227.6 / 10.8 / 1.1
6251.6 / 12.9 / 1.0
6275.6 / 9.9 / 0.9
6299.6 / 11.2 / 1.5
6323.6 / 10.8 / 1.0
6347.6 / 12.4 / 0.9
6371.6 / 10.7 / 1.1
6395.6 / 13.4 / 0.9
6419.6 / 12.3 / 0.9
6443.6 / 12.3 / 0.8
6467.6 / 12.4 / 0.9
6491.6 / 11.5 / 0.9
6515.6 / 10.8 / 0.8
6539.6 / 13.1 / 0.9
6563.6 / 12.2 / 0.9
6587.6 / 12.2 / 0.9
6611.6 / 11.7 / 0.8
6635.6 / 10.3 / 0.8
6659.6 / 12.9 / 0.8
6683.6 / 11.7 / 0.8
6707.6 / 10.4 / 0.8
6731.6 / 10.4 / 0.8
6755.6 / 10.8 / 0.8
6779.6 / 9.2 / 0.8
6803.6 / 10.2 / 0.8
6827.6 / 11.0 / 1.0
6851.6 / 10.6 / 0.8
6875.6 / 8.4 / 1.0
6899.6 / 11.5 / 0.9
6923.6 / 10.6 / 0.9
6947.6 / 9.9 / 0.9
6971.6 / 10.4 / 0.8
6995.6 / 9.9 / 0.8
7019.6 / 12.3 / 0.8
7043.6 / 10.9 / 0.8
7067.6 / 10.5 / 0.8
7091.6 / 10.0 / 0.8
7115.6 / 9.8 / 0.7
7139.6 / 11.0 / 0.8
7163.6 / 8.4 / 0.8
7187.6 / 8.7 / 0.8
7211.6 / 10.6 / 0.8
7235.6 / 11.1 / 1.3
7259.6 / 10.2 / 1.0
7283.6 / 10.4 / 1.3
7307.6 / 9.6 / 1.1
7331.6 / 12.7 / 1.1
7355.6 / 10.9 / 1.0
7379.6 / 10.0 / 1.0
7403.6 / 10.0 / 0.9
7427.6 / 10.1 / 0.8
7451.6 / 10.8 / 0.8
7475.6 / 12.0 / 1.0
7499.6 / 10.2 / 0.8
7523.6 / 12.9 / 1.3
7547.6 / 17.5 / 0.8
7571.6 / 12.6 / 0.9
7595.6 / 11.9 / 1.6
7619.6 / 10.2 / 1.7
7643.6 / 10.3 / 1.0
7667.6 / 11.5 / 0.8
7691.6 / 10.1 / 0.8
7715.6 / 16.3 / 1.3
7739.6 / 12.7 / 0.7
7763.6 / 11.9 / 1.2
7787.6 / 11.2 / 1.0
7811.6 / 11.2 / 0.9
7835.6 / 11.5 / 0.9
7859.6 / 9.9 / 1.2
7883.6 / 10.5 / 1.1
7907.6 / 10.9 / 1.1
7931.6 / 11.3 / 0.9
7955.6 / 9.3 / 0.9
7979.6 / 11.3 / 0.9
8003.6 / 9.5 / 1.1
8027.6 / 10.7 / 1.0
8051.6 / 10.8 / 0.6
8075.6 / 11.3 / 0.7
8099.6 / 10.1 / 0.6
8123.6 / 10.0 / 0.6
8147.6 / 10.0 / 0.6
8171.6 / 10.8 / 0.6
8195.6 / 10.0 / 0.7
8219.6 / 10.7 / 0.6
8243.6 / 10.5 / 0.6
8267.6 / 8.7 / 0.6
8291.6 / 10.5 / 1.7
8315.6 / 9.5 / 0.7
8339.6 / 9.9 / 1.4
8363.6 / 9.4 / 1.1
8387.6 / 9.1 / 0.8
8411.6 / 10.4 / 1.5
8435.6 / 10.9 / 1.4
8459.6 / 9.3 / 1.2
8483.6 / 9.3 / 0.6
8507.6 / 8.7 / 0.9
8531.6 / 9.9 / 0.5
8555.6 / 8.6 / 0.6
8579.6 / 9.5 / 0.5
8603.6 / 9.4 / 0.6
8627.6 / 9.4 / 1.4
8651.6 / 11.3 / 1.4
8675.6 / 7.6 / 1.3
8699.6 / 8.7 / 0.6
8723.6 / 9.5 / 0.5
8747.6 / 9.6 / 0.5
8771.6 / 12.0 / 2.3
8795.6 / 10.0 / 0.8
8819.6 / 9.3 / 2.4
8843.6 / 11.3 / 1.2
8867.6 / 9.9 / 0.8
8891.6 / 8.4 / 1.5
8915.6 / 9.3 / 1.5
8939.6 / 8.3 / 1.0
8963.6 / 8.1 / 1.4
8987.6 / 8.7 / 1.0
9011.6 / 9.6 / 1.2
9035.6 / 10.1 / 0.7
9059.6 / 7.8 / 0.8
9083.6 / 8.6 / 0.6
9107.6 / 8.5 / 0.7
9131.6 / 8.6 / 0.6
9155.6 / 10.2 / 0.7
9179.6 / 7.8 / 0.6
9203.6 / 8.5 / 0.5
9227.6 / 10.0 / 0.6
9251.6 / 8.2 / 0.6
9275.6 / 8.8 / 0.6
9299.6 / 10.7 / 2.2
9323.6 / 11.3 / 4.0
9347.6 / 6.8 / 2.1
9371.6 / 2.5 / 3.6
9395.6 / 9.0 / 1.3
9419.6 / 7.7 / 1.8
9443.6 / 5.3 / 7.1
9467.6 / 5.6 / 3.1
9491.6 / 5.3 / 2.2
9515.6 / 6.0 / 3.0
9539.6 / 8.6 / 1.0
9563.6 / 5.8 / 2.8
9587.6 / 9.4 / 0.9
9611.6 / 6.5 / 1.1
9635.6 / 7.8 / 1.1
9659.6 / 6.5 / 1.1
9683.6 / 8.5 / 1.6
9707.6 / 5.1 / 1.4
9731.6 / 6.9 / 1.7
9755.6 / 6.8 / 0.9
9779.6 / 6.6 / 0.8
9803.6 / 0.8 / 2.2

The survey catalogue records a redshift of 0.15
